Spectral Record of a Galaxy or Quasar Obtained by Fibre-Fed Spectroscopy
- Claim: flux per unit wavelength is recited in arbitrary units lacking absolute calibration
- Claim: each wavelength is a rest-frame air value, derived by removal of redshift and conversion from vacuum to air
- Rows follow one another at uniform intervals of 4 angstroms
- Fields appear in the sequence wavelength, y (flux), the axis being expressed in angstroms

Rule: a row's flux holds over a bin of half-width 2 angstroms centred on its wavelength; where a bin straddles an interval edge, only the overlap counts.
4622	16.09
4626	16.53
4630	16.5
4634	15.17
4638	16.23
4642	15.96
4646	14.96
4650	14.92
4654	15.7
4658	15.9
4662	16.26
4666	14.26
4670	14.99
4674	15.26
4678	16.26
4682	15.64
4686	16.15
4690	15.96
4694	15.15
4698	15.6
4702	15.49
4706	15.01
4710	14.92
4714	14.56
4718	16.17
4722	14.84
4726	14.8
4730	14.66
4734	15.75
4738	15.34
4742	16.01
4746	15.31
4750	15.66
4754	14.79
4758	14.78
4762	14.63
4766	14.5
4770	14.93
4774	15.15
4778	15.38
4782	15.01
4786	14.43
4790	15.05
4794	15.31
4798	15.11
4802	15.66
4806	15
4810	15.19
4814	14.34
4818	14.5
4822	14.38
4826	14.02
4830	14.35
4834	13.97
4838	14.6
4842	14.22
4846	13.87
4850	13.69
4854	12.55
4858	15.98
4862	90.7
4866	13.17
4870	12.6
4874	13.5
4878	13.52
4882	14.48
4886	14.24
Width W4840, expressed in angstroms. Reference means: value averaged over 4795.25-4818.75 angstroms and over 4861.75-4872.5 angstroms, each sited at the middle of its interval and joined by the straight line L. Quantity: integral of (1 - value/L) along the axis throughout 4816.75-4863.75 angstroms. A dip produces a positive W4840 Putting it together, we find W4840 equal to 6.95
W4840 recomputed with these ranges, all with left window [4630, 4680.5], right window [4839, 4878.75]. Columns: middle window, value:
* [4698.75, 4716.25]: 2.0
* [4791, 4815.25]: 5.8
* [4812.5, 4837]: 7.4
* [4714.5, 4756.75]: 6.1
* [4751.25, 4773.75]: 4.7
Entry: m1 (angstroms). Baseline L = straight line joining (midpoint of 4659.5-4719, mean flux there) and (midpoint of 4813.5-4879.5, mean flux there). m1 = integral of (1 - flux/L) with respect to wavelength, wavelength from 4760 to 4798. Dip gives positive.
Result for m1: 5.1 angstroms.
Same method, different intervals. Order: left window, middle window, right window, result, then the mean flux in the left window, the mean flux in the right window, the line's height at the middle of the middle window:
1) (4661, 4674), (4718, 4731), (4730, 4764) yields 0.2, 15.1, 15.2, 15.2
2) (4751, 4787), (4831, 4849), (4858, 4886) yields 6.2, 14.9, 24.7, 21.7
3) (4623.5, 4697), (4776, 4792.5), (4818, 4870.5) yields 3.1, 15.7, 19.9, 18.5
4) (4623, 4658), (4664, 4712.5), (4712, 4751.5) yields 0.4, 15.8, 15.3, 15.5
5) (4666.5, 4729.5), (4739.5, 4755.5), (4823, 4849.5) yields -0.6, 15.3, 14.2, 14.9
